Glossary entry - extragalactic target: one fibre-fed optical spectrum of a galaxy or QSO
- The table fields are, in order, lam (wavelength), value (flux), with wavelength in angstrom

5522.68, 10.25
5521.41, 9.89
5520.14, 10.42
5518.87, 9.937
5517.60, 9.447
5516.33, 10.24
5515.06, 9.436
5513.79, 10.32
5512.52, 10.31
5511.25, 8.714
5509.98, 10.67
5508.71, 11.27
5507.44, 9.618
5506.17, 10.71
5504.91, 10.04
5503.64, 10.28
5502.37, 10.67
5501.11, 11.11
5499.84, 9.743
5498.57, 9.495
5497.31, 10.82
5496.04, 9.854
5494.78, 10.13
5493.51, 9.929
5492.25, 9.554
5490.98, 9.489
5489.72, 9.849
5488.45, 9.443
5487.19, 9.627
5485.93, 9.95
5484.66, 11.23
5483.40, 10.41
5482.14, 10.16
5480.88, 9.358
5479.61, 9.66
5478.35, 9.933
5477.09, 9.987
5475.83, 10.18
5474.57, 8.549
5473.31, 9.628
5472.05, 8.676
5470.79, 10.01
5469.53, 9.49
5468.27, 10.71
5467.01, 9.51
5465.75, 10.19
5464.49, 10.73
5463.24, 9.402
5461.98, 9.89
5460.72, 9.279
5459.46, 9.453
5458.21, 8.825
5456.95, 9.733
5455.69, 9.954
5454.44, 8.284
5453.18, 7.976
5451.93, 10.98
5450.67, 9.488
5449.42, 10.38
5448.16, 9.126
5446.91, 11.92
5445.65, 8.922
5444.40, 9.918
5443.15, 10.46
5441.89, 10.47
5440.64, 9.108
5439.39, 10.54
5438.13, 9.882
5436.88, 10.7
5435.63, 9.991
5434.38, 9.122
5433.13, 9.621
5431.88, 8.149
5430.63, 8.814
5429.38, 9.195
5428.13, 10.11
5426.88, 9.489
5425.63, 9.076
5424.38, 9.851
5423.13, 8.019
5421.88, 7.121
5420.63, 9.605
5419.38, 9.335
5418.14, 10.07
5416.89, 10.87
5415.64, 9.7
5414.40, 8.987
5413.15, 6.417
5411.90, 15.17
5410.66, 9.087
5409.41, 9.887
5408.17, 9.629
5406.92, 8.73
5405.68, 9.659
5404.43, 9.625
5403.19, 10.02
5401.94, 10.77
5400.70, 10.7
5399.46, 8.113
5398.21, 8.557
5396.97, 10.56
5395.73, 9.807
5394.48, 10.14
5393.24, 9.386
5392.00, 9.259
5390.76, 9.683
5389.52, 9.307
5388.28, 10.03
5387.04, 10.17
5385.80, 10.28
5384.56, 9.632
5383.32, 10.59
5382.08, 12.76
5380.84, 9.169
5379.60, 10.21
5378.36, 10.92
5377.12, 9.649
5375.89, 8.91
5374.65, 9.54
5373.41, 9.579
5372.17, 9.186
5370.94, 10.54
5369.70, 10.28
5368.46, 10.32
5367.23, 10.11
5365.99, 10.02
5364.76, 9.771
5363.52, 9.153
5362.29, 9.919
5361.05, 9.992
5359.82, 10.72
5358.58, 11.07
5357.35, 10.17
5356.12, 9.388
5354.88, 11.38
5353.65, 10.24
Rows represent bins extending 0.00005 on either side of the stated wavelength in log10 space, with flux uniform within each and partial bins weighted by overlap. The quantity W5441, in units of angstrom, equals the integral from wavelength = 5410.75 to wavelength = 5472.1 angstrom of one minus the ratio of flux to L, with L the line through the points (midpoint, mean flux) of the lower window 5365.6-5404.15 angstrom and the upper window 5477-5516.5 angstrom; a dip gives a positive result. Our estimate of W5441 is 2.1 angstrom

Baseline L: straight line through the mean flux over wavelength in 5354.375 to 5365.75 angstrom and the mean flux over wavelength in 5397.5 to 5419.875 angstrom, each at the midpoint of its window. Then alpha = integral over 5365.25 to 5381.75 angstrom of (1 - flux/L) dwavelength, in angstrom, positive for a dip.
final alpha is 0.2 angstrom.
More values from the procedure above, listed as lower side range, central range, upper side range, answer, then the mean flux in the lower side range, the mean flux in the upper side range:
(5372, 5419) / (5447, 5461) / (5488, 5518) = 0.6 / 9.87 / 10.1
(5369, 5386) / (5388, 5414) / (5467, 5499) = 0.8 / 10.1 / 9.84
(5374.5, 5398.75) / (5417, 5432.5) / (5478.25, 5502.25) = 1.3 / 9.94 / 10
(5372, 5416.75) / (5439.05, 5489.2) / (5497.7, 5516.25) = 1.3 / 9.85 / 10.2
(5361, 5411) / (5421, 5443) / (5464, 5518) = 1.1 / 9.85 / 9.98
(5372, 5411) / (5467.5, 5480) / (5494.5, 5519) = 0.5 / 9.81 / 10.1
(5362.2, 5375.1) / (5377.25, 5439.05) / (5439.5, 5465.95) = 0.6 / 9.86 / 9.75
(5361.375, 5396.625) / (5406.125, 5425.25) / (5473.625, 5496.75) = 0.8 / 9.94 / 9.85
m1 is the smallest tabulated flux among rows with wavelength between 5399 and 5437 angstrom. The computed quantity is 6.417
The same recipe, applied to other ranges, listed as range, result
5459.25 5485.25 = 8.549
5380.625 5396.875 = 9.169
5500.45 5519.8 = 8.714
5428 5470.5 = 7.976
